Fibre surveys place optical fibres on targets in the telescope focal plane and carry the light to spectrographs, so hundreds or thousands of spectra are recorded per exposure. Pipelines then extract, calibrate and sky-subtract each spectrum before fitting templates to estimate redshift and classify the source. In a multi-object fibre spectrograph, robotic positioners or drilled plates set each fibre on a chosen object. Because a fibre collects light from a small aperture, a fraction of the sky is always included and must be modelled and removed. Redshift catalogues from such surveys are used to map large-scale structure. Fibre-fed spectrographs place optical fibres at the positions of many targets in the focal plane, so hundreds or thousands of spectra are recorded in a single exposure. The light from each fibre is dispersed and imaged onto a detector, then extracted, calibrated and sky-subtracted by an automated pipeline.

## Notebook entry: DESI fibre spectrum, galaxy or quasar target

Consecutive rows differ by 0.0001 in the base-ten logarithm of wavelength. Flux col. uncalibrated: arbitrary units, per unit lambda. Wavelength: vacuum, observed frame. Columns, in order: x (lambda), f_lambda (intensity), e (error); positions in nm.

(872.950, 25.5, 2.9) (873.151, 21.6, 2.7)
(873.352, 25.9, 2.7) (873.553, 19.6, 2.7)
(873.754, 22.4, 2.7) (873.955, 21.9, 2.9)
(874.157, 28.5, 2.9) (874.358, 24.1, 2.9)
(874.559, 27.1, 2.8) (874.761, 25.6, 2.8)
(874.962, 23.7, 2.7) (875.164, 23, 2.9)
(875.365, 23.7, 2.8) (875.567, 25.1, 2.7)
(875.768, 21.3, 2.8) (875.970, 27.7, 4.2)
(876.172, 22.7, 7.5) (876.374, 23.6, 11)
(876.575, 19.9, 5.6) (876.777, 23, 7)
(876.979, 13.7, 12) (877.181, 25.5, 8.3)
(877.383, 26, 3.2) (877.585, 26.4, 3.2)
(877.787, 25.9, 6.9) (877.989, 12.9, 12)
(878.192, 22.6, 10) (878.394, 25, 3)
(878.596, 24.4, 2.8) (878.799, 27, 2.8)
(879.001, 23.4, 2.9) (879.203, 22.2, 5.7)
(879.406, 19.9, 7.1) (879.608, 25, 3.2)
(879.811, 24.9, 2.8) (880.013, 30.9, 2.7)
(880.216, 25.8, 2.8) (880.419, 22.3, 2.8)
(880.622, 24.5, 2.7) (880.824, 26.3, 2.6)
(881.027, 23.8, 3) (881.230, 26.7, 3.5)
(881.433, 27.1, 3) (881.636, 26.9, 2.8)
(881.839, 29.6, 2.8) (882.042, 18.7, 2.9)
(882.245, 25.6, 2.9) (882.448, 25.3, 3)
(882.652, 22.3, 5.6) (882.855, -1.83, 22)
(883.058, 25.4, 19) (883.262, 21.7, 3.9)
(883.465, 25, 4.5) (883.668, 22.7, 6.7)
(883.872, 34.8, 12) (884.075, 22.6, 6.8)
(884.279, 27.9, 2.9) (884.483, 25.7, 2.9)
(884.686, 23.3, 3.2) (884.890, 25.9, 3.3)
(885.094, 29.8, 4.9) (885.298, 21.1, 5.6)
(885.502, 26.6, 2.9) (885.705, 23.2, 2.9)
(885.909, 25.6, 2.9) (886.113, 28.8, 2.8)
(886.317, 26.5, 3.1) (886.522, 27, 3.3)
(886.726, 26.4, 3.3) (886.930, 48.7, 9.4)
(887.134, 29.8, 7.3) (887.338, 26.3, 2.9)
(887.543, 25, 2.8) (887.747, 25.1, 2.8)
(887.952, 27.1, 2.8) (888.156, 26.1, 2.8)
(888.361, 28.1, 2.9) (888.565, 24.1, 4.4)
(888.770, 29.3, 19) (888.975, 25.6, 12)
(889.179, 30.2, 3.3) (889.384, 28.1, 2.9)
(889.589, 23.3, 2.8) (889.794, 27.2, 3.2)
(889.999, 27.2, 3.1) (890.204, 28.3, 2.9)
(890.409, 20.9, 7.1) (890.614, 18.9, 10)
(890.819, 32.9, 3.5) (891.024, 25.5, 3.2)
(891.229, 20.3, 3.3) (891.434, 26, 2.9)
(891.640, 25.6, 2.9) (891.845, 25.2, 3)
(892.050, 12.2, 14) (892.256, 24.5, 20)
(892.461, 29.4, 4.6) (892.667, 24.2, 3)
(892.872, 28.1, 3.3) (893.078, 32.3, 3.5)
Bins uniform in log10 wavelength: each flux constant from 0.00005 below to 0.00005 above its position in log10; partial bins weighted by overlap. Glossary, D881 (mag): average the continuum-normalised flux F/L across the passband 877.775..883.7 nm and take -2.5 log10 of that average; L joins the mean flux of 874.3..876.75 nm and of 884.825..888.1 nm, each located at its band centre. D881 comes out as 0.10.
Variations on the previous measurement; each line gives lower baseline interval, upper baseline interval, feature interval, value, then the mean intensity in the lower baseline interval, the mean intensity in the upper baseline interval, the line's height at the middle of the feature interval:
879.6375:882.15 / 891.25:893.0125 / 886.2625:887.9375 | -0.18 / 25.6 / 24.4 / 24.9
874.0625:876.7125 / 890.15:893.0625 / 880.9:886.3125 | 0.00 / 24.3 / 24.6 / 24.4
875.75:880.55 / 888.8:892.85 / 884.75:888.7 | -0.12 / 23.5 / 25.2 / 24.6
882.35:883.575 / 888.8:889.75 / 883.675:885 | -0.24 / 19.7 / 27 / 21.3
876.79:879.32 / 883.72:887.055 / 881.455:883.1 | 0.18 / 22.9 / 27.7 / 25.7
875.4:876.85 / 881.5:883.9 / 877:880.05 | -0.03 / 23.4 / 22.7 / 23.1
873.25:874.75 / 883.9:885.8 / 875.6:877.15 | 0.12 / 24.3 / 25.5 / 24.6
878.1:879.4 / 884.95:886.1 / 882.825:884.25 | 0.09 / 23.8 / 25.6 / 25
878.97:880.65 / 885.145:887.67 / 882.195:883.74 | 0.26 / 24.3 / 27.9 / 26.1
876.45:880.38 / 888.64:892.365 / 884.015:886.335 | -0.06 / 23.4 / 25.1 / 24.3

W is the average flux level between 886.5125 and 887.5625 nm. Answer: 31.3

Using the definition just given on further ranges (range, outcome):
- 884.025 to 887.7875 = 27.2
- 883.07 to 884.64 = 25.7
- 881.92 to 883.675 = 20.5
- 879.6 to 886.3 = 24.7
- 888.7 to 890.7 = 25.9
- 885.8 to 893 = 26.5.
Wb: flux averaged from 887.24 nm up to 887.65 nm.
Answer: 25.6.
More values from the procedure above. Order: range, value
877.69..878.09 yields 19.3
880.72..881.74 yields 26.2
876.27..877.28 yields 21.1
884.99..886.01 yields 25.3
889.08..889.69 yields 27.2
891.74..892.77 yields 23.1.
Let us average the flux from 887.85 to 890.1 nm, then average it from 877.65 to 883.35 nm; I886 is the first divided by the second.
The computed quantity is 1.2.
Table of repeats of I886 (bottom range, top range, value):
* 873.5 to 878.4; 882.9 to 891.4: 1.13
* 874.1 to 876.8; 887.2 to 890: 1.10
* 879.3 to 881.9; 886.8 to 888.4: 1.15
